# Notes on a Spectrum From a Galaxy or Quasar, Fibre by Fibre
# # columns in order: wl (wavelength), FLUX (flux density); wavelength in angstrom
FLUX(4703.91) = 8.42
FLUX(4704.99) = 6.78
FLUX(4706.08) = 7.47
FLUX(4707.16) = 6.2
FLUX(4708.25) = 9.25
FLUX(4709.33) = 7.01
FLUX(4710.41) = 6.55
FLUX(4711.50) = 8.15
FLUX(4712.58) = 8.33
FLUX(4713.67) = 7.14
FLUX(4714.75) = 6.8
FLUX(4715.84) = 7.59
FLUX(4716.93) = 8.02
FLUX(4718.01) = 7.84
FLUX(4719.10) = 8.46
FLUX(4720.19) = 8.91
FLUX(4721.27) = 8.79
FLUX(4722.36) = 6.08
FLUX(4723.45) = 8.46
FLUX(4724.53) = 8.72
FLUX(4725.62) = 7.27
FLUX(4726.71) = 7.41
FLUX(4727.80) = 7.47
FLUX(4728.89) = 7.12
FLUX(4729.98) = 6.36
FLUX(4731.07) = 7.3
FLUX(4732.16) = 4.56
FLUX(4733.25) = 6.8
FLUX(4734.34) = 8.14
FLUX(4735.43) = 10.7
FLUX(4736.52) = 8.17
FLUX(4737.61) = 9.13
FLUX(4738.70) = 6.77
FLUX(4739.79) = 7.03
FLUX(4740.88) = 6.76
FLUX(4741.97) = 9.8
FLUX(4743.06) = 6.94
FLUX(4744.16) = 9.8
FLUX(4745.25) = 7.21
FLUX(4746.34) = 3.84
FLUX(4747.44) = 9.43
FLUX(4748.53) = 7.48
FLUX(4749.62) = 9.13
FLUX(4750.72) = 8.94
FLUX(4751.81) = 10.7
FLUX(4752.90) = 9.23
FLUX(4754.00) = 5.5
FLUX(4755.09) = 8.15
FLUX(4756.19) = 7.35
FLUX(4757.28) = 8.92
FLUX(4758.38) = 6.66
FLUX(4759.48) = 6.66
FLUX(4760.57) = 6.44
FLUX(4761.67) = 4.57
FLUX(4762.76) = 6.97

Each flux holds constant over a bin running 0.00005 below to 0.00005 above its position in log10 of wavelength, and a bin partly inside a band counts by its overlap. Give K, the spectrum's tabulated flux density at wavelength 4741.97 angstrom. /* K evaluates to 9.8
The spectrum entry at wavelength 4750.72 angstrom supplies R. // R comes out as 8.94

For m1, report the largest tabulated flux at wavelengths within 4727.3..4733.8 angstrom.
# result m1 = 7.47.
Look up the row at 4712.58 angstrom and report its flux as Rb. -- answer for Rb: 8.33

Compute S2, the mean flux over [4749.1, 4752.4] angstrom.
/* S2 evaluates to 9.59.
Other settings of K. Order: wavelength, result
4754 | 5.5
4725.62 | 7.27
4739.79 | 7.03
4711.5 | 8.15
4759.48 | 6.66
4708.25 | 9.25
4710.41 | 6.55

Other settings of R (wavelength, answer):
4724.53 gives 8.72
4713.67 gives 7.14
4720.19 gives 8.91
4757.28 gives 8.92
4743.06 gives 6.94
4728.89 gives 7.12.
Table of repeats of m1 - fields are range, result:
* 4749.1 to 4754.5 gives 10.7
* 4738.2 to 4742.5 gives 9.8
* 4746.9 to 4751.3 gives 9.43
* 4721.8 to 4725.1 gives 8.72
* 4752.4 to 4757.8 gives 9.23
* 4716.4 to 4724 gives 8.91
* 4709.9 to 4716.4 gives 8.33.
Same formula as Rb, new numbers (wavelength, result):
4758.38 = 6.66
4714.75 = 6.8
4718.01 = 7.84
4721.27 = 8.79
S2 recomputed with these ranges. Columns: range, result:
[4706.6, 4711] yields 7.26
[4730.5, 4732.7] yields 5.93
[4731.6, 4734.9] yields 6.52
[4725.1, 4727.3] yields 7.33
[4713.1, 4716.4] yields 7.17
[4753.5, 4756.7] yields 7.02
